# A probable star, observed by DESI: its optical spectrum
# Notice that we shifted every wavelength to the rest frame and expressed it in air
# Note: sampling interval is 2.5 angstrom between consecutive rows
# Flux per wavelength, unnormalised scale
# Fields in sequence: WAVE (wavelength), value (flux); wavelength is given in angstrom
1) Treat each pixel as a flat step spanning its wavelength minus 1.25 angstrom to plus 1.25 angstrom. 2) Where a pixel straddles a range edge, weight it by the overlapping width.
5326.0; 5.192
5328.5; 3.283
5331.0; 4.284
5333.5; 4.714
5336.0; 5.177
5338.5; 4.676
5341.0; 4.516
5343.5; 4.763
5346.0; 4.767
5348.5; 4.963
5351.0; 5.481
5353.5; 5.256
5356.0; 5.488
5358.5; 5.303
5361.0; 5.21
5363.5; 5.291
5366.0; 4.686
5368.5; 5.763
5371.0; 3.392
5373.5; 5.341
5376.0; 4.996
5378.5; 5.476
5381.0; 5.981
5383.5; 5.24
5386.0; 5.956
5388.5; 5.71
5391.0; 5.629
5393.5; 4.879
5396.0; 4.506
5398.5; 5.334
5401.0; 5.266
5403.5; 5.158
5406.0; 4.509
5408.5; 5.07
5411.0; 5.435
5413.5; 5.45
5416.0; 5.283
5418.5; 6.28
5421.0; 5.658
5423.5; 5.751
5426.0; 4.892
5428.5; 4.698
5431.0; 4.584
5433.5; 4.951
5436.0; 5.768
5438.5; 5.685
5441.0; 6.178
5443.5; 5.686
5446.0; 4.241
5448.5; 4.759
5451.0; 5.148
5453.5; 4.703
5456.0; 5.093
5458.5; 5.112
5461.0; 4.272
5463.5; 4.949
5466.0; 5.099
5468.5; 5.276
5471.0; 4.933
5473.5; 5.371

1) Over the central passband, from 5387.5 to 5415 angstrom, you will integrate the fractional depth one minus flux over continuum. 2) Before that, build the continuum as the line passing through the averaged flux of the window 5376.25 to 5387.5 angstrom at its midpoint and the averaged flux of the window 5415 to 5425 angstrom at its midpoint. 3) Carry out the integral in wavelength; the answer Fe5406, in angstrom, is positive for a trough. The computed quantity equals 2.4 angstrom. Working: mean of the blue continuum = 5.6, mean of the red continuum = 5.73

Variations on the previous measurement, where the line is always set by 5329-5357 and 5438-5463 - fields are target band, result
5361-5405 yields -2.37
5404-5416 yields -0.35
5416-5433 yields -0.93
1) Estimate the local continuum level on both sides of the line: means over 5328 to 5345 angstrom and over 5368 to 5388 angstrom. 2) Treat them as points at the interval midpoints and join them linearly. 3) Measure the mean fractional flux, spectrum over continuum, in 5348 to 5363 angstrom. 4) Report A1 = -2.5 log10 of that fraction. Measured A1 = -0.091 mag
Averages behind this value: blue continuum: 4.54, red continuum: 5.27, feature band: 5.3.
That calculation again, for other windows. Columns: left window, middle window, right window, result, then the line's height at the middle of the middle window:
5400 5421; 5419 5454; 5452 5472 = -0.02 mag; 5.13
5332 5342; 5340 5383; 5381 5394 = 0.01 mag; 5.15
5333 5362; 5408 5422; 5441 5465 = -0.12 mag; 4.98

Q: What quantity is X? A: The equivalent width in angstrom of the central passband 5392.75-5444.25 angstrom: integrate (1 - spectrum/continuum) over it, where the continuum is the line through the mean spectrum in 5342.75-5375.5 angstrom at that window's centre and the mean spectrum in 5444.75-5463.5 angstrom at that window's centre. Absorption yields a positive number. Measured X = -4.3 angstrom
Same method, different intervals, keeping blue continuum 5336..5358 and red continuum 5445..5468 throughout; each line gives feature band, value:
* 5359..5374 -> 0.1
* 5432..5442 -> -1.5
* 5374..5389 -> -1.8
